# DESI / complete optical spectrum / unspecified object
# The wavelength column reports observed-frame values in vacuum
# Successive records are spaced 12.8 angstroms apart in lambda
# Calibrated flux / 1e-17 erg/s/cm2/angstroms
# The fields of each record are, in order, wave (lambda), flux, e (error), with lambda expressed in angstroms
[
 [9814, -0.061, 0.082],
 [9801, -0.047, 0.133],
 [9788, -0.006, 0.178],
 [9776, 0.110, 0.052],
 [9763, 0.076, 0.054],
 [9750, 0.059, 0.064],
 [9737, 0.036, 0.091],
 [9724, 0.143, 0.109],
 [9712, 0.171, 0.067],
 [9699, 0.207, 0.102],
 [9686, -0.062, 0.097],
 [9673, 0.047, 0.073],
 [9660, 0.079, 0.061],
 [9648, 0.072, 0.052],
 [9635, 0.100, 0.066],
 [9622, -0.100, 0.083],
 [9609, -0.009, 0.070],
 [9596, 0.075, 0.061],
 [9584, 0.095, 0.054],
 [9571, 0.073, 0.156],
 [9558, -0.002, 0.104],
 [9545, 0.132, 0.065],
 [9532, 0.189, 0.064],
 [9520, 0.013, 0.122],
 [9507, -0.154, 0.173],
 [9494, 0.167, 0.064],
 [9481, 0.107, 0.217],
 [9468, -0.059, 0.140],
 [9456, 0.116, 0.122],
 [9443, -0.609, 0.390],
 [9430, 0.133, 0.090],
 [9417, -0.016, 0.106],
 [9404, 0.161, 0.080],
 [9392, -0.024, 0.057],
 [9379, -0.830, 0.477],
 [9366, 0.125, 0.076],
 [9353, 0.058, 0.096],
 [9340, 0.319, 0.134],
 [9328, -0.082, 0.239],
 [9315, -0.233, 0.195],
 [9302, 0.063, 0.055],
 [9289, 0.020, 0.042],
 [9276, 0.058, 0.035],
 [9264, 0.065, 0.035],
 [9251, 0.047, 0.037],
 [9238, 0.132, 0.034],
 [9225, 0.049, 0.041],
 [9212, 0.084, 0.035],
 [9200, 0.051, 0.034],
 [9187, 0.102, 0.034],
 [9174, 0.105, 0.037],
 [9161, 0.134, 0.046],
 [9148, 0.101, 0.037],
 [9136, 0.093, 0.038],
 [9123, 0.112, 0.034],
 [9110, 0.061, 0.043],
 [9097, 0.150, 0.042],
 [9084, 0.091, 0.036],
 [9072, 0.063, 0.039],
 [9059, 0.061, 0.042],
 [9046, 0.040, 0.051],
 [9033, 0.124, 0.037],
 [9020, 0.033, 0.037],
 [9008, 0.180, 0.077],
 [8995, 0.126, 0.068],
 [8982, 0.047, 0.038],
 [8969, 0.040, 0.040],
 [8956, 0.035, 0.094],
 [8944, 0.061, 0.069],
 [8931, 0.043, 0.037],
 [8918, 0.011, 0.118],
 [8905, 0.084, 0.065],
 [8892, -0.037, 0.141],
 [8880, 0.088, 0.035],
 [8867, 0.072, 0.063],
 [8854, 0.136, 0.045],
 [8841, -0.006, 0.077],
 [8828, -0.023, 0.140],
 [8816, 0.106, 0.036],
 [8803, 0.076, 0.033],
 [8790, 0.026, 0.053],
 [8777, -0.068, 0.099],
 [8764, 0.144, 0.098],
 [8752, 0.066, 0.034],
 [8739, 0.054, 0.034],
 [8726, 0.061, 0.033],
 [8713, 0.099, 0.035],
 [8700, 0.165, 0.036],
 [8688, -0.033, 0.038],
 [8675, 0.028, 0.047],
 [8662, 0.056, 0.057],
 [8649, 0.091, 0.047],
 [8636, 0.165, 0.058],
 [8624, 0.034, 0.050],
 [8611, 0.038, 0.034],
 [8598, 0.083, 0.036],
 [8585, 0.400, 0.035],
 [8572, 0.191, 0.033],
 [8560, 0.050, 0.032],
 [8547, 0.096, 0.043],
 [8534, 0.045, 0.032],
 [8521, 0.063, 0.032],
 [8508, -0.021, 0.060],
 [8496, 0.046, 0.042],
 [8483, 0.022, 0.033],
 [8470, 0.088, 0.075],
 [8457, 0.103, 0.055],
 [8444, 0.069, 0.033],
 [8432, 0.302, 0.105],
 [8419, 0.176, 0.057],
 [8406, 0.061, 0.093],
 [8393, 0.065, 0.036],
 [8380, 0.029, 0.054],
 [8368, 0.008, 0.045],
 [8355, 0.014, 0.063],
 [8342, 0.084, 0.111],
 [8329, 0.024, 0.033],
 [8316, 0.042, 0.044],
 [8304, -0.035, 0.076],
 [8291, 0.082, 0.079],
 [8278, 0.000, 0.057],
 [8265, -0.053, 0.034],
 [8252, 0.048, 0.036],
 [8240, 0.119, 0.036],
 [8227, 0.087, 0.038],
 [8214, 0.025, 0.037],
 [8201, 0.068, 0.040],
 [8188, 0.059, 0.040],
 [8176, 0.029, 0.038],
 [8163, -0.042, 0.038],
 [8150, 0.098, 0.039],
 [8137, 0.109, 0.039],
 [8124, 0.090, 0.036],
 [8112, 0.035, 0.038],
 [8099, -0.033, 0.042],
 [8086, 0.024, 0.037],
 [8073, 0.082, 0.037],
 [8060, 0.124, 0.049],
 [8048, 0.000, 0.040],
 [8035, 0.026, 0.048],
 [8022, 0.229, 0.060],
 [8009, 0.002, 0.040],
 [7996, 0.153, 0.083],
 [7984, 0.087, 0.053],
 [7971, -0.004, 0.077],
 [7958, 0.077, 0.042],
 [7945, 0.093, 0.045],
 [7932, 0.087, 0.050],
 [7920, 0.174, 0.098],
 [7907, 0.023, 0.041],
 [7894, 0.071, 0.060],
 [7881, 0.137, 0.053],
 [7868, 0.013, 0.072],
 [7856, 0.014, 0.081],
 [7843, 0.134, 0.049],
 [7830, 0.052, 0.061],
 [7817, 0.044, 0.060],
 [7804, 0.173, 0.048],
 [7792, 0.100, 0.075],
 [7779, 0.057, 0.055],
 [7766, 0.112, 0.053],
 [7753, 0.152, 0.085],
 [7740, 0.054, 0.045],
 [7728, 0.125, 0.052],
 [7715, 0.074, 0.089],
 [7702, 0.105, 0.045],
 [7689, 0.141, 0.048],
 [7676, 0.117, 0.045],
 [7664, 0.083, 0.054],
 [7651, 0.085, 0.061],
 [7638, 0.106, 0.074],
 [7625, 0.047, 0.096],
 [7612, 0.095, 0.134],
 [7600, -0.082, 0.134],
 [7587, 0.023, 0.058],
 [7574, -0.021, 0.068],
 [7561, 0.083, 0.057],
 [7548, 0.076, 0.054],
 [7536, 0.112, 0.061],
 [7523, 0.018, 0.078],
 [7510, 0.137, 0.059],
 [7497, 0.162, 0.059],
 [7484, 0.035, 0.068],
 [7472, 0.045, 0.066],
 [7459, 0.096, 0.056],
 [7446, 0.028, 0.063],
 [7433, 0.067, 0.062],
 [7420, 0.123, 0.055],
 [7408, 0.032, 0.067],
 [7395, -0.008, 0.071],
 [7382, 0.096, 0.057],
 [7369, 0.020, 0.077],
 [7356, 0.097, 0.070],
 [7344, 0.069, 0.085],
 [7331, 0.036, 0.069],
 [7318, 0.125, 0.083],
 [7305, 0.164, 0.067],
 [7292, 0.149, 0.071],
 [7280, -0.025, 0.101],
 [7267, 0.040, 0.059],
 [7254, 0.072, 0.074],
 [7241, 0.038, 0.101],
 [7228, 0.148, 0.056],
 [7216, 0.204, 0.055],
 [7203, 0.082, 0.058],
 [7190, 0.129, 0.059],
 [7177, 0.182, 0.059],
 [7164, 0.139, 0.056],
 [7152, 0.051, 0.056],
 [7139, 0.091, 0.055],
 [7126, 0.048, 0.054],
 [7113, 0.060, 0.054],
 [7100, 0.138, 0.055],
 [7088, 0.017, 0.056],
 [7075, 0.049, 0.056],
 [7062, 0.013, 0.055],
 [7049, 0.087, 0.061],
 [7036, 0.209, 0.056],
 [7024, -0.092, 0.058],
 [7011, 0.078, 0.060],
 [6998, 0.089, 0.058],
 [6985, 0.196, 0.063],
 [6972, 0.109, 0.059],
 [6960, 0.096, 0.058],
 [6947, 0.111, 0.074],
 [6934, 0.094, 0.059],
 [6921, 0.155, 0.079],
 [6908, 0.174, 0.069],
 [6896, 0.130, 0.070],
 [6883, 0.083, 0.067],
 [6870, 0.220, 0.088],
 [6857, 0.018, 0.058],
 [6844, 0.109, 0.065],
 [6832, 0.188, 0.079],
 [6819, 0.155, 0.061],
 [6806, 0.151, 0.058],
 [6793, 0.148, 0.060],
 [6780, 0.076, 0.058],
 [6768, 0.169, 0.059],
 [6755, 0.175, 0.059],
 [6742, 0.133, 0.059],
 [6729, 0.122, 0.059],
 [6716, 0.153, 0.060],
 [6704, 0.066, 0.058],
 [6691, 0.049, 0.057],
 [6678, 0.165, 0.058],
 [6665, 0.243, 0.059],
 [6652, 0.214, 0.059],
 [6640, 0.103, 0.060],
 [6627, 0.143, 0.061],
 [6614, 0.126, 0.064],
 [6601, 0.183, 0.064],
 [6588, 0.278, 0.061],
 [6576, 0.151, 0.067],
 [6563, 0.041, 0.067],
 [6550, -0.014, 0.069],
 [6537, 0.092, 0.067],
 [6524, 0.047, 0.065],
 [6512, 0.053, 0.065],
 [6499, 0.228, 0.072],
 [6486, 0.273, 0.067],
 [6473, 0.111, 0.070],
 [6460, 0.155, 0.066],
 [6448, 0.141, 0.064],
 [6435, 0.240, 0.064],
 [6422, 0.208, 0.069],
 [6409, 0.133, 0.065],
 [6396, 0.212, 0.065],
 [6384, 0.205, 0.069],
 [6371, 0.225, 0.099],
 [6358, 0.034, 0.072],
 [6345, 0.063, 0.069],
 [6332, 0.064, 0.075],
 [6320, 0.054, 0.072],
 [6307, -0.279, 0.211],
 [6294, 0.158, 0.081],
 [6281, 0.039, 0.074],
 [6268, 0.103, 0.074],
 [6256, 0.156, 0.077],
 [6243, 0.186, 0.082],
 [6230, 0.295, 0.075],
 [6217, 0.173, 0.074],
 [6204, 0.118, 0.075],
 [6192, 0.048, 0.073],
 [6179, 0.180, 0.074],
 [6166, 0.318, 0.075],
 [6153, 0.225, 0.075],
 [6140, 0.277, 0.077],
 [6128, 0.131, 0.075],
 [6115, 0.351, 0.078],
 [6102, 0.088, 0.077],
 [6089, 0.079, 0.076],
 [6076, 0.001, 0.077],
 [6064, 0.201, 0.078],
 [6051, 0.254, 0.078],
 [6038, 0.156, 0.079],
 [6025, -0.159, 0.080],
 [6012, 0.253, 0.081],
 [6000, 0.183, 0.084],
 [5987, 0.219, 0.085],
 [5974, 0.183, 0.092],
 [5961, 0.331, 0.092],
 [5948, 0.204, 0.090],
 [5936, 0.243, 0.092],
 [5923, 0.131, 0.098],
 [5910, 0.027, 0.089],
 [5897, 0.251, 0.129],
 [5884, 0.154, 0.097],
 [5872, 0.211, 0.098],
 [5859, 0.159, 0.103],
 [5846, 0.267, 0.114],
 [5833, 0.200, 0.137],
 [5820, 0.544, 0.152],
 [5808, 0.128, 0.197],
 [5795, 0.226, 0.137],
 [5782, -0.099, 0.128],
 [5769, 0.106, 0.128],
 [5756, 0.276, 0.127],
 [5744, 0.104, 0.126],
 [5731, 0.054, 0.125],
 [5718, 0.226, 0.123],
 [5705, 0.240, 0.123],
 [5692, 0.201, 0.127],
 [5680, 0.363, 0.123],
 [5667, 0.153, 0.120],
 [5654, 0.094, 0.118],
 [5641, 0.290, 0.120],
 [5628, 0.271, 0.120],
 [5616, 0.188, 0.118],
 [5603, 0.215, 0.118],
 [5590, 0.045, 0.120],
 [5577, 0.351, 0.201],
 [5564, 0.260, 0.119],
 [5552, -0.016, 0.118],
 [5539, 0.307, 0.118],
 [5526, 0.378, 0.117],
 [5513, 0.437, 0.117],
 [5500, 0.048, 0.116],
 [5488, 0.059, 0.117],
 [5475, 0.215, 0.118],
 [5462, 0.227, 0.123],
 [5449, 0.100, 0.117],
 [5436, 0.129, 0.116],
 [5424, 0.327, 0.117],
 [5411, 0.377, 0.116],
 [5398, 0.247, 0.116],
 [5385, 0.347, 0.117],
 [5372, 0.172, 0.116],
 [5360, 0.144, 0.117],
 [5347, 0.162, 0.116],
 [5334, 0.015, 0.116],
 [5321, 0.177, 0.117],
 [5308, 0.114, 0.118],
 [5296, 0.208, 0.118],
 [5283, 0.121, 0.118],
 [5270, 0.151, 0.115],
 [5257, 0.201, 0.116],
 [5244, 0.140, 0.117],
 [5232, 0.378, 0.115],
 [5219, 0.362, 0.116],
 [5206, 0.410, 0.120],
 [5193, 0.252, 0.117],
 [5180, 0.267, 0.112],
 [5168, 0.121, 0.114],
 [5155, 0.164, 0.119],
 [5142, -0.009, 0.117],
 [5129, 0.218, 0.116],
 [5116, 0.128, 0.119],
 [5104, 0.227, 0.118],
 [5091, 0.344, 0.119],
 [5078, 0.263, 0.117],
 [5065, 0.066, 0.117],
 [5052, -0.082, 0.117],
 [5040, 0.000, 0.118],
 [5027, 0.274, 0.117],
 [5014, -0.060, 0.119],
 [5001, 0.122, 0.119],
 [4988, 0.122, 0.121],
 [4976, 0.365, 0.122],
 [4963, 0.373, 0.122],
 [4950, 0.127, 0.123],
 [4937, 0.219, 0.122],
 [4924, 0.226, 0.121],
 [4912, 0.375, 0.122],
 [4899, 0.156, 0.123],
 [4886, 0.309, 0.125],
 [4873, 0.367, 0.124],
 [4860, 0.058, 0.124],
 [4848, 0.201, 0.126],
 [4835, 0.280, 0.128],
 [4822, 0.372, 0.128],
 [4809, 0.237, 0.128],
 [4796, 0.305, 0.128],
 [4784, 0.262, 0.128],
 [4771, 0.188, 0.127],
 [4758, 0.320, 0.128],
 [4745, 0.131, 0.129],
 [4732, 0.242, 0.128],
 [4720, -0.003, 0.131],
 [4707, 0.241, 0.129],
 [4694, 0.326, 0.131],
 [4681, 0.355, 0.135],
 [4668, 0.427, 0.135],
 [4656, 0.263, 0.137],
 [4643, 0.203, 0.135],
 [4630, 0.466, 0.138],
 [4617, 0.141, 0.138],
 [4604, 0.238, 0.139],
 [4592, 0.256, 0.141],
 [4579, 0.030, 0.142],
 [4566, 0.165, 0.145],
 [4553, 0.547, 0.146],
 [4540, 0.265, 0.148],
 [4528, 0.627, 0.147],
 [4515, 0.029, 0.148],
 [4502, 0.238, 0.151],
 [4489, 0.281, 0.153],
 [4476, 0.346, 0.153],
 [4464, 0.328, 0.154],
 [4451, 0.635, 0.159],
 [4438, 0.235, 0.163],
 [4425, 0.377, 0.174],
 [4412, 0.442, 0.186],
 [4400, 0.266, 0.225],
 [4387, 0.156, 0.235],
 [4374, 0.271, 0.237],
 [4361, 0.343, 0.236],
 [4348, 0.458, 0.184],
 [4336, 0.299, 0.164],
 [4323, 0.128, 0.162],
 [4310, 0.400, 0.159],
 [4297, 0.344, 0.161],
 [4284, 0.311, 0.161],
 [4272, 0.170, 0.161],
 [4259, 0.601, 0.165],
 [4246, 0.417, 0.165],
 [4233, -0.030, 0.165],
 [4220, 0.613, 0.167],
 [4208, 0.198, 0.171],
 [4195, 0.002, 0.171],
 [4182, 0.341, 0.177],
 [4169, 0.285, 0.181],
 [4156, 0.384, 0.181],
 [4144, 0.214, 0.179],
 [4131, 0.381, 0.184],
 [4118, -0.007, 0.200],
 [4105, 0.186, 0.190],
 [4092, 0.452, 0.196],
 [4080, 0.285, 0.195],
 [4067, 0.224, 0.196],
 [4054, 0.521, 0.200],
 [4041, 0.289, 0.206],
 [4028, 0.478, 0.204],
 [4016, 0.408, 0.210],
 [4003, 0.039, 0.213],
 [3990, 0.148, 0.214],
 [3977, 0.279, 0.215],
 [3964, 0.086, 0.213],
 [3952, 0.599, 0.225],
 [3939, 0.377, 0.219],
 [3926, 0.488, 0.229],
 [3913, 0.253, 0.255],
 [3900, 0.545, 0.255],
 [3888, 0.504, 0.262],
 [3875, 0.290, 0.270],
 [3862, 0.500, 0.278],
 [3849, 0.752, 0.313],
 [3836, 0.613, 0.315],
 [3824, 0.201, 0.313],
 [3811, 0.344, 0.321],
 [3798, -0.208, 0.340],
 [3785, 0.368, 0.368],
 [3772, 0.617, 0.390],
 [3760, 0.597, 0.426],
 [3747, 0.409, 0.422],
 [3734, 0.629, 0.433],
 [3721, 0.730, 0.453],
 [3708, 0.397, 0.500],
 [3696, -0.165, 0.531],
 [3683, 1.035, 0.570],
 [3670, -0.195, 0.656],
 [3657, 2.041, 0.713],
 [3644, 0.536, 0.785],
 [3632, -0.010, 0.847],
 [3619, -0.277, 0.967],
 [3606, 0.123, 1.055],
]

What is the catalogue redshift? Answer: 1.301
